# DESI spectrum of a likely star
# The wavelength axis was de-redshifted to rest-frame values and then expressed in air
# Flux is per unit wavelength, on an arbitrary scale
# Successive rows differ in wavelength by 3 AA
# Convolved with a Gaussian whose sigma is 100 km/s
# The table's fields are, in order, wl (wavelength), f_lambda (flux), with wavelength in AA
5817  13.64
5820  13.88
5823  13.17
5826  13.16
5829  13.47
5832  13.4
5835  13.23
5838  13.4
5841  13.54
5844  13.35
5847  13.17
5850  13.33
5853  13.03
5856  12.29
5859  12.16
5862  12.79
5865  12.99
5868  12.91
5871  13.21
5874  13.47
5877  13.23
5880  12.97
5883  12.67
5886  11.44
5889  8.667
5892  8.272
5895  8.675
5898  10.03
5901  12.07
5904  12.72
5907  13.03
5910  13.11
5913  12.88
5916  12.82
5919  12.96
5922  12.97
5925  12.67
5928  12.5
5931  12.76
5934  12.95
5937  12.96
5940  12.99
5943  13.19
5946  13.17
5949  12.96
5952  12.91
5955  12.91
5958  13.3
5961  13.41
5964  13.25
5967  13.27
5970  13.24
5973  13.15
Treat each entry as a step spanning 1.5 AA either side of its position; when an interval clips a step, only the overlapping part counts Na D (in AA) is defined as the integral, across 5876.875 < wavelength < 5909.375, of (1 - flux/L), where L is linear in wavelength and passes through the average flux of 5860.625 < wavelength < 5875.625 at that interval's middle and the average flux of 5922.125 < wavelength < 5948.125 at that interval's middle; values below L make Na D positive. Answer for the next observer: 4.5 AA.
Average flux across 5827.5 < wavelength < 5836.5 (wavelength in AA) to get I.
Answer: 13.4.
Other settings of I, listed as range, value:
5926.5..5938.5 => 12.8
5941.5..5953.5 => 13.1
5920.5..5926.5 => 12.8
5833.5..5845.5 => 13.4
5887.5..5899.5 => 8.91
